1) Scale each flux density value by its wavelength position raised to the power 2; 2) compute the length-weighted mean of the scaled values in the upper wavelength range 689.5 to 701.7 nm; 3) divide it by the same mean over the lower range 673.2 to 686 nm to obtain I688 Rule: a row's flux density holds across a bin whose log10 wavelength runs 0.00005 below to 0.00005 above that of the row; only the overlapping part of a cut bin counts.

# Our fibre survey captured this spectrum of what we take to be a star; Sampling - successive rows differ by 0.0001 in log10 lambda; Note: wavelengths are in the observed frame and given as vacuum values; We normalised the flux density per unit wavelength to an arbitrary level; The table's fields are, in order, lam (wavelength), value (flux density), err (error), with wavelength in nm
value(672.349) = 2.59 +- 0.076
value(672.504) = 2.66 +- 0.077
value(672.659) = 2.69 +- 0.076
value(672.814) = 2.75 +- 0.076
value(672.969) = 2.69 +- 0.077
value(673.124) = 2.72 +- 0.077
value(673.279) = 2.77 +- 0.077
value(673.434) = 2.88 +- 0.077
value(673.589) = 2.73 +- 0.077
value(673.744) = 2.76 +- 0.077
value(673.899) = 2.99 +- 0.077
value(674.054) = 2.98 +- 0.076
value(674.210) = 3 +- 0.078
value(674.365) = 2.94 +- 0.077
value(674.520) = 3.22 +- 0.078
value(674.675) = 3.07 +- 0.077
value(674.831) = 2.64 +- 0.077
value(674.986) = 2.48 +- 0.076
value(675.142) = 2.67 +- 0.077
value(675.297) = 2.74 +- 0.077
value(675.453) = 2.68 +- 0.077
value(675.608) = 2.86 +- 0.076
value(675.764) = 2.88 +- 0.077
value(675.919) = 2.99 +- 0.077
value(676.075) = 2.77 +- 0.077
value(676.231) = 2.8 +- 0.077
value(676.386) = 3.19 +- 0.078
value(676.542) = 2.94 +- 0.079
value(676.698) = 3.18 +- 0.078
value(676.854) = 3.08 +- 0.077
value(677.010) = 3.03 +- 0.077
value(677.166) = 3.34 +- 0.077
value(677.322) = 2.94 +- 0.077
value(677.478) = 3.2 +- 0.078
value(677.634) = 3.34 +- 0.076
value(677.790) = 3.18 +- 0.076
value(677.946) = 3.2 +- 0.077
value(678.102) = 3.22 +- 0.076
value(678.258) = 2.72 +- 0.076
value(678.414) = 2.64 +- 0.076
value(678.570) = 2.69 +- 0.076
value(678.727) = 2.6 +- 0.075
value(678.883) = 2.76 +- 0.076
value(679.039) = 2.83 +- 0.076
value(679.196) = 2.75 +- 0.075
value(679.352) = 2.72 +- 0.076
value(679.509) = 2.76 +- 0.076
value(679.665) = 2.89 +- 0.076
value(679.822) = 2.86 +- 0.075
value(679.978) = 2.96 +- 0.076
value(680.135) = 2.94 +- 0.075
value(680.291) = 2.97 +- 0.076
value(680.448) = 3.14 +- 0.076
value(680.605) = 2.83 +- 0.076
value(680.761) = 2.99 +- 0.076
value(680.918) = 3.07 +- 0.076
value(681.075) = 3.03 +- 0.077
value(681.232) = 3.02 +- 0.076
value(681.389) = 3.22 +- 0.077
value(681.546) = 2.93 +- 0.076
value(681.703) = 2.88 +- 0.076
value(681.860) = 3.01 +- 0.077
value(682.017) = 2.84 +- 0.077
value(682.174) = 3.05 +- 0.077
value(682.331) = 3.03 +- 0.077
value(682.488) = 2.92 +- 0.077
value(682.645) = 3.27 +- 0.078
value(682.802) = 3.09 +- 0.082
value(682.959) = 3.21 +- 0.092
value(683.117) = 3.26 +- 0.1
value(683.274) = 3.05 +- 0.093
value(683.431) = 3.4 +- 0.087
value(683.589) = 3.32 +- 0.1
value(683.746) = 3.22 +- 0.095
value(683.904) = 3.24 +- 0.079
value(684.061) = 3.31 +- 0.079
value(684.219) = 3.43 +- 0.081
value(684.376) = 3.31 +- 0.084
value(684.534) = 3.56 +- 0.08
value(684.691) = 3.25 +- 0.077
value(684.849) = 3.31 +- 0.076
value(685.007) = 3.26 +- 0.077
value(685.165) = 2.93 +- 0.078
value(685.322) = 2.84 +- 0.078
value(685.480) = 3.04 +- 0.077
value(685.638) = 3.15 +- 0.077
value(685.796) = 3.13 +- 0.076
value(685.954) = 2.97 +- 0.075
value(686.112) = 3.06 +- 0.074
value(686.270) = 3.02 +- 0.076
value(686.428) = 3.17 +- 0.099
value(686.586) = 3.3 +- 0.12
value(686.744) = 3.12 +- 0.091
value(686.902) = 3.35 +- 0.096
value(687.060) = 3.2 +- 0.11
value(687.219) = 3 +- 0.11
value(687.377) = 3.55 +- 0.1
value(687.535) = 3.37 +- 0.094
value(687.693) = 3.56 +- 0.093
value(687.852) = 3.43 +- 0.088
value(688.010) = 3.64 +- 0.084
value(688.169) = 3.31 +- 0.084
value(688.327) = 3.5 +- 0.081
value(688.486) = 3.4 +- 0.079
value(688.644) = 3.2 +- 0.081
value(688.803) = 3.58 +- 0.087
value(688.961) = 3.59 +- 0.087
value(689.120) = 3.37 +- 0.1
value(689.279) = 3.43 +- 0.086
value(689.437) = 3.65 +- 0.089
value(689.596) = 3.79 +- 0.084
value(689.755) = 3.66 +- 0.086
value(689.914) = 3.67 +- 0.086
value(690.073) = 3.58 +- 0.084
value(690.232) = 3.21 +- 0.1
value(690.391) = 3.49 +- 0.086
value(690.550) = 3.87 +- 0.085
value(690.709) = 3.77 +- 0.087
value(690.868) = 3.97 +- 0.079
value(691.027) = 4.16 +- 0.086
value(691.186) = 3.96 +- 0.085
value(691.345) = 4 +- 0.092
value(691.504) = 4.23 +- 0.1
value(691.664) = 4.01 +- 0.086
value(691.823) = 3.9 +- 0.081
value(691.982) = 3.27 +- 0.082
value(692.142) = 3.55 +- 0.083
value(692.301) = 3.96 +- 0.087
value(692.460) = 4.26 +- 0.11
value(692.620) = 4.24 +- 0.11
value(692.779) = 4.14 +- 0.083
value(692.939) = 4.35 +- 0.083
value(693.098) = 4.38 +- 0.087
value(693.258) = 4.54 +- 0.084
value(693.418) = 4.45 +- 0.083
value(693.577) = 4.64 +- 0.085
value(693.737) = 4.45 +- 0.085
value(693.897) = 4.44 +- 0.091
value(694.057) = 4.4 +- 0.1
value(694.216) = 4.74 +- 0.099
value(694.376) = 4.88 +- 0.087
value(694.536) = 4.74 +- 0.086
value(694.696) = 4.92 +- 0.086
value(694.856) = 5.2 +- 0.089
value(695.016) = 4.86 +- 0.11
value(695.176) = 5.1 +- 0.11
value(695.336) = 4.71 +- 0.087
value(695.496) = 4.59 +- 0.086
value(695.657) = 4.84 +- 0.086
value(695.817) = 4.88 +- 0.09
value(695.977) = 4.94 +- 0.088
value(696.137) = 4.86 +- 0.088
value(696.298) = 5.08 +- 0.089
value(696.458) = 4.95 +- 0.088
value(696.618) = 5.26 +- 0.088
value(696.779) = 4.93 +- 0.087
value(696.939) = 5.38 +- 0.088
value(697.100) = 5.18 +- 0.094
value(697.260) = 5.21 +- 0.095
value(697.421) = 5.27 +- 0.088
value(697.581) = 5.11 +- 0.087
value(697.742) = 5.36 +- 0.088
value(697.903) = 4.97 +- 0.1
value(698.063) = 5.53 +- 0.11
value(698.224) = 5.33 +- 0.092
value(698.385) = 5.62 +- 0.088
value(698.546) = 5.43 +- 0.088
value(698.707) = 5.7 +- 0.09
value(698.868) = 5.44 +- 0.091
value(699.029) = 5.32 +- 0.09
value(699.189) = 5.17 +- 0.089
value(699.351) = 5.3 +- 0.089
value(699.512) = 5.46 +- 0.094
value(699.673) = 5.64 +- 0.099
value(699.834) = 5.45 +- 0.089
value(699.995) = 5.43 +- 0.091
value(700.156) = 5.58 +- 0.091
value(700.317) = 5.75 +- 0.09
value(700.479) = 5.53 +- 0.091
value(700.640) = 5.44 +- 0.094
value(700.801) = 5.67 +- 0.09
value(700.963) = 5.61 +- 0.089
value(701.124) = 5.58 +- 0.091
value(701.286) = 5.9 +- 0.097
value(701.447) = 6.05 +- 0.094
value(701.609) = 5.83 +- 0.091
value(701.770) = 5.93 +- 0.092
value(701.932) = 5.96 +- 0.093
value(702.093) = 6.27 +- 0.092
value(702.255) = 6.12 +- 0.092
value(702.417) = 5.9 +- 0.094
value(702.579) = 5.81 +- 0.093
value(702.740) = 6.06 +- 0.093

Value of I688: 1.7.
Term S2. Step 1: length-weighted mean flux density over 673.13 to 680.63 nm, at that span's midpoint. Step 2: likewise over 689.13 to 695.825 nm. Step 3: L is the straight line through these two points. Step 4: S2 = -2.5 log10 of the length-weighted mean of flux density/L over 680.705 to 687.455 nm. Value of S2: 0.115 mag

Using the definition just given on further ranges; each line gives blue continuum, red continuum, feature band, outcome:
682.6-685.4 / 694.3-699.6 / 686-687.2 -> 0.15 mag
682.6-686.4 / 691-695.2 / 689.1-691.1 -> 0.08 mag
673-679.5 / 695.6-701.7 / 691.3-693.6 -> 0.14 mag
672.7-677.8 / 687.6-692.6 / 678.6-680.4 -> 0.11 mag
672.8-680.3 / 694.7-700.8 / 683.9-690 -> 0.21 mag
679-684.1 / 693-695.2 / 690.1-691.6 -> 0.11 mag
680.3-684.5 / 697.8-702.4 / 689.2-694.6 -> 0.11 mag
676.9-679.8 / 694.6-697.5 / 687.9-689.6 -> 0.19 mag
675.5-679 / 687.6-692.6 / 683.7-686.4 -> 0.07 mag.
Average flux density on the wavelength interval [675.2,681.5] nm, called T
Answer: 2.95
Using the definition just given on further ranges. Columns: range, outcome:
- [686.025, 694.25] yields 3.74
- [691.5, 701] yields 4.93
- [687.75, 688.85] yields 3.43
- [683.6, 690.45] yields 3.33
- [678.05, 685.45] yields 3.03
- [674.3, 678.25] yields 2.98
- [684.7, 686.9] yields 3.11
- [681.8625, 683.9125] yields 3.14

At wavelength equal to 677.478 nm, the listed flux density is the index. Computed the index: 3.2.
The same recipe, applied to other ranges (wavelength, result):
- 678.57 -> 2.69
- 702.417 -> 5.9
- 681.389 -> 3.22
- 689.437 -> 3.65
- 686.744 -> 3.12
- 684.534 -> 3.56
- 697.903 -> 4.97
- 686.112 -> 3.06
